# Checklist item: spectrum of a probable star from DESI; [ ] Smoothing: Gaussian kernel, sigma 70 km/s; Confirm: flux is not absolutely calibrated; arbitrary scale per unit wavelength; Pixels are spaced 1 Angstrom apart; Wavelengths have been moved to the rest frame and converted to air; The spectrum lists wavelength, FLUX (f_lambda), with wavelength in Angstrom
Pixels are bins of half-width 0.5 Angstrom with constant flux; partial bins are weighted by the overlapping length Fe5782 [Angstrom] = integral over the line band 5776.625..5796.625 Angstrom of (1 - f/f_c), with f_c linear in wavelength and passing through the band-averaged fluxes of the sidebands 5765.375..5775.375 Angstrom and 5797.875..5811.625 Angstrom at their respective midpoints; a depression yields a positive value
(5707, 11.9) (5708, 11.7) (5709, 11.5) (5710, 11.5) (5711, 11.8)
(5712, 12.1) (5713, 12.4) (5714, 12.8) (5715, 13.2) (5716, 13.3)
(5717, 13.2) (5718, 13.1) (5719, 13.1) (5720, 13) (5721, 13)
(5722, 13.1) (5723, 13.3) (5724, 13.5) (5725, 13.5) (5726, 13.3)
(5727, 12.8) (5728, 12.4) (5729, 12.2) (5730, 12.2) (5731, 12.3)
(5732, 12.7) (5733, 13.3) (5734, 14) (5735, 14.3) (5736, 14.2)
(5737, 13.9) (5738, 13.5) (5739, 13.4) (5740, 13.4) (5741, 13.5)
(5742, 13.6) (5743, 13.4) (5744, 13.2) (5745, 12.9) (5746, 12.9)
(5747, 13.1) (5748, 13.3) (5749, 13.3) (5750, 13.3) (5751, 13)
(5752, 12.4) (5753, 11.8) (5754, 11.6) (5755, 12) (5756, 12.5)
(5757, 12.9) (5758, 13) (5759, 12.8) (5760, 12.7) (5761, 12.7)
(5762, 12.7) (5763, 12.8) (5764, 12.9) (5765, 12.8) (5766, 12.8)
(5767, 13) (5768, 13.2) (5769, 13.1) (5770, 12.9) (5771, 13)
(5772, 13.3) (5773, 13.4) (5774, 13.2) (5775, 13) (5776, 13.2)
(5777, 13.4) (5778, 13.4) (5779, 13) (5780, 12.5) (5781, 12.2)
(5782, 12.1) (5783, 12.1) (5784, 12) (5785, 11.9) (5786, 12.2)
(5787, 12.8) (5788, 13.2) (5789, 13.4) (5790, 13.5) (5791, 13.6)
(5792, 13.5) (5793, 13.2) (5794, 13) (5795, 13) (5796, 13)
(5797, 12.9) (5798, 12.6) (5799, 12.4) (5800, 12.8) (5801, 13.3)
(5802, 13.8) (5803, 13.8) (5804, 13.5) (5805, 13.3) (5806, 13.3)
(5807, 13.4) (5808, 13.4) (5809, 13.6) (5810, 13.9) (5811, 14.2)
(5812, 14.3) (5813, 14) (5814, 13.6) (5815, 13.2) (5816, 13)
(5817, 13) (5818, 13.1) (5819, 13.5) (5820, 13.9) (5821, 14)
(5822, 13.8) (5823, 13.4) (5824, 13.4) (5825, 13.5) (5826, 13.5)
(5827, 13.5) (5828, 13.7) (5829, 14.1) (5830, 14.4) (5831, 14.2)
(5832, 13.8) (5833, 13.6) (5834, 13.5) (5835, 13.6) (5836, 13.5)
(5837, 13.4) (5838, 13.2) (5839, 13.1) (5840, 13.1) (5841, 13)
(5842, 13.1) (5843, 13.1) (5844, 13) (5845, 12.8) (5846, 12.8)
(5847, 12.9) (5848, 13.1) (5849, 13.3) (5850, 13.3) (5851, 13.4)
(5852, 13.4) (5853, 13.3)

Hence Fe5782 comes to 0.59 Angstrom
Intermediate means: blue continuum 13.1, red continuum 13.4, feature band 12.8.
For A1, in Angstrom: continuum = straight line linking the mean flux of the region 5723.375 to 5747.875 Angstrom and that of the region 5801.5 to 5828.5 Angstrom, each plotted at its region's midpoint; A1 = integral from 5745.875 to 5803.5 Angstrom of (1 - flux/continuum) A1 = 2.23 Angstrom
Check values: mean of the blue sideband 13.2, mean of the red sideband 13.6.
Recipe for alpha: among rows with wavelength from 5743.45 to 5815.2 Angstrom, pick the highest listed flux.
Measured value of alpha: 14.3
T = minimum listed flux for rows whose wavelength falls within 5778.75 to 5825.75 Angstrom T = 11.9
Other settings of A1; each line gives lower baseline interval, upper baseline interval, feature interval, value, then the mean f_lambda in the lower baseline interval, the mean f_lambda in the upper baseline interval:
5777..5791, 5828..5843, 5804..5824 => -0.6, 12.7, 13.5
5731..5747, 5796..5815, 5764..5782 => 0.6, 13.4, 13.4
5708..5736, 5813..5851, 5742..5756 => 0.2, 12.9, 13.4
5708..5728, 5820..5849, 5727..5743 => -0.5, 12.8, 13.4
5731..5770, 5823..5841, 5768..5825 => 0.6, 13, 13.6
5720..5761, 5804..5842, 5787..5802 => 0.3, 13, 13.6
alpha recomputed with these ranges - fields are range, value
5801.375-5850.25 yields 14.4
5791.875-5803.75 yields 13.8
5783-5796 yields 13.6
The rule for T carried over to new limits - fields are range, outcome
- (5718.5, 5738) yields 12.2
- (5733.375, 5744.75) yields 13.2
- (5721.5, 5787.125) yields 11.6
